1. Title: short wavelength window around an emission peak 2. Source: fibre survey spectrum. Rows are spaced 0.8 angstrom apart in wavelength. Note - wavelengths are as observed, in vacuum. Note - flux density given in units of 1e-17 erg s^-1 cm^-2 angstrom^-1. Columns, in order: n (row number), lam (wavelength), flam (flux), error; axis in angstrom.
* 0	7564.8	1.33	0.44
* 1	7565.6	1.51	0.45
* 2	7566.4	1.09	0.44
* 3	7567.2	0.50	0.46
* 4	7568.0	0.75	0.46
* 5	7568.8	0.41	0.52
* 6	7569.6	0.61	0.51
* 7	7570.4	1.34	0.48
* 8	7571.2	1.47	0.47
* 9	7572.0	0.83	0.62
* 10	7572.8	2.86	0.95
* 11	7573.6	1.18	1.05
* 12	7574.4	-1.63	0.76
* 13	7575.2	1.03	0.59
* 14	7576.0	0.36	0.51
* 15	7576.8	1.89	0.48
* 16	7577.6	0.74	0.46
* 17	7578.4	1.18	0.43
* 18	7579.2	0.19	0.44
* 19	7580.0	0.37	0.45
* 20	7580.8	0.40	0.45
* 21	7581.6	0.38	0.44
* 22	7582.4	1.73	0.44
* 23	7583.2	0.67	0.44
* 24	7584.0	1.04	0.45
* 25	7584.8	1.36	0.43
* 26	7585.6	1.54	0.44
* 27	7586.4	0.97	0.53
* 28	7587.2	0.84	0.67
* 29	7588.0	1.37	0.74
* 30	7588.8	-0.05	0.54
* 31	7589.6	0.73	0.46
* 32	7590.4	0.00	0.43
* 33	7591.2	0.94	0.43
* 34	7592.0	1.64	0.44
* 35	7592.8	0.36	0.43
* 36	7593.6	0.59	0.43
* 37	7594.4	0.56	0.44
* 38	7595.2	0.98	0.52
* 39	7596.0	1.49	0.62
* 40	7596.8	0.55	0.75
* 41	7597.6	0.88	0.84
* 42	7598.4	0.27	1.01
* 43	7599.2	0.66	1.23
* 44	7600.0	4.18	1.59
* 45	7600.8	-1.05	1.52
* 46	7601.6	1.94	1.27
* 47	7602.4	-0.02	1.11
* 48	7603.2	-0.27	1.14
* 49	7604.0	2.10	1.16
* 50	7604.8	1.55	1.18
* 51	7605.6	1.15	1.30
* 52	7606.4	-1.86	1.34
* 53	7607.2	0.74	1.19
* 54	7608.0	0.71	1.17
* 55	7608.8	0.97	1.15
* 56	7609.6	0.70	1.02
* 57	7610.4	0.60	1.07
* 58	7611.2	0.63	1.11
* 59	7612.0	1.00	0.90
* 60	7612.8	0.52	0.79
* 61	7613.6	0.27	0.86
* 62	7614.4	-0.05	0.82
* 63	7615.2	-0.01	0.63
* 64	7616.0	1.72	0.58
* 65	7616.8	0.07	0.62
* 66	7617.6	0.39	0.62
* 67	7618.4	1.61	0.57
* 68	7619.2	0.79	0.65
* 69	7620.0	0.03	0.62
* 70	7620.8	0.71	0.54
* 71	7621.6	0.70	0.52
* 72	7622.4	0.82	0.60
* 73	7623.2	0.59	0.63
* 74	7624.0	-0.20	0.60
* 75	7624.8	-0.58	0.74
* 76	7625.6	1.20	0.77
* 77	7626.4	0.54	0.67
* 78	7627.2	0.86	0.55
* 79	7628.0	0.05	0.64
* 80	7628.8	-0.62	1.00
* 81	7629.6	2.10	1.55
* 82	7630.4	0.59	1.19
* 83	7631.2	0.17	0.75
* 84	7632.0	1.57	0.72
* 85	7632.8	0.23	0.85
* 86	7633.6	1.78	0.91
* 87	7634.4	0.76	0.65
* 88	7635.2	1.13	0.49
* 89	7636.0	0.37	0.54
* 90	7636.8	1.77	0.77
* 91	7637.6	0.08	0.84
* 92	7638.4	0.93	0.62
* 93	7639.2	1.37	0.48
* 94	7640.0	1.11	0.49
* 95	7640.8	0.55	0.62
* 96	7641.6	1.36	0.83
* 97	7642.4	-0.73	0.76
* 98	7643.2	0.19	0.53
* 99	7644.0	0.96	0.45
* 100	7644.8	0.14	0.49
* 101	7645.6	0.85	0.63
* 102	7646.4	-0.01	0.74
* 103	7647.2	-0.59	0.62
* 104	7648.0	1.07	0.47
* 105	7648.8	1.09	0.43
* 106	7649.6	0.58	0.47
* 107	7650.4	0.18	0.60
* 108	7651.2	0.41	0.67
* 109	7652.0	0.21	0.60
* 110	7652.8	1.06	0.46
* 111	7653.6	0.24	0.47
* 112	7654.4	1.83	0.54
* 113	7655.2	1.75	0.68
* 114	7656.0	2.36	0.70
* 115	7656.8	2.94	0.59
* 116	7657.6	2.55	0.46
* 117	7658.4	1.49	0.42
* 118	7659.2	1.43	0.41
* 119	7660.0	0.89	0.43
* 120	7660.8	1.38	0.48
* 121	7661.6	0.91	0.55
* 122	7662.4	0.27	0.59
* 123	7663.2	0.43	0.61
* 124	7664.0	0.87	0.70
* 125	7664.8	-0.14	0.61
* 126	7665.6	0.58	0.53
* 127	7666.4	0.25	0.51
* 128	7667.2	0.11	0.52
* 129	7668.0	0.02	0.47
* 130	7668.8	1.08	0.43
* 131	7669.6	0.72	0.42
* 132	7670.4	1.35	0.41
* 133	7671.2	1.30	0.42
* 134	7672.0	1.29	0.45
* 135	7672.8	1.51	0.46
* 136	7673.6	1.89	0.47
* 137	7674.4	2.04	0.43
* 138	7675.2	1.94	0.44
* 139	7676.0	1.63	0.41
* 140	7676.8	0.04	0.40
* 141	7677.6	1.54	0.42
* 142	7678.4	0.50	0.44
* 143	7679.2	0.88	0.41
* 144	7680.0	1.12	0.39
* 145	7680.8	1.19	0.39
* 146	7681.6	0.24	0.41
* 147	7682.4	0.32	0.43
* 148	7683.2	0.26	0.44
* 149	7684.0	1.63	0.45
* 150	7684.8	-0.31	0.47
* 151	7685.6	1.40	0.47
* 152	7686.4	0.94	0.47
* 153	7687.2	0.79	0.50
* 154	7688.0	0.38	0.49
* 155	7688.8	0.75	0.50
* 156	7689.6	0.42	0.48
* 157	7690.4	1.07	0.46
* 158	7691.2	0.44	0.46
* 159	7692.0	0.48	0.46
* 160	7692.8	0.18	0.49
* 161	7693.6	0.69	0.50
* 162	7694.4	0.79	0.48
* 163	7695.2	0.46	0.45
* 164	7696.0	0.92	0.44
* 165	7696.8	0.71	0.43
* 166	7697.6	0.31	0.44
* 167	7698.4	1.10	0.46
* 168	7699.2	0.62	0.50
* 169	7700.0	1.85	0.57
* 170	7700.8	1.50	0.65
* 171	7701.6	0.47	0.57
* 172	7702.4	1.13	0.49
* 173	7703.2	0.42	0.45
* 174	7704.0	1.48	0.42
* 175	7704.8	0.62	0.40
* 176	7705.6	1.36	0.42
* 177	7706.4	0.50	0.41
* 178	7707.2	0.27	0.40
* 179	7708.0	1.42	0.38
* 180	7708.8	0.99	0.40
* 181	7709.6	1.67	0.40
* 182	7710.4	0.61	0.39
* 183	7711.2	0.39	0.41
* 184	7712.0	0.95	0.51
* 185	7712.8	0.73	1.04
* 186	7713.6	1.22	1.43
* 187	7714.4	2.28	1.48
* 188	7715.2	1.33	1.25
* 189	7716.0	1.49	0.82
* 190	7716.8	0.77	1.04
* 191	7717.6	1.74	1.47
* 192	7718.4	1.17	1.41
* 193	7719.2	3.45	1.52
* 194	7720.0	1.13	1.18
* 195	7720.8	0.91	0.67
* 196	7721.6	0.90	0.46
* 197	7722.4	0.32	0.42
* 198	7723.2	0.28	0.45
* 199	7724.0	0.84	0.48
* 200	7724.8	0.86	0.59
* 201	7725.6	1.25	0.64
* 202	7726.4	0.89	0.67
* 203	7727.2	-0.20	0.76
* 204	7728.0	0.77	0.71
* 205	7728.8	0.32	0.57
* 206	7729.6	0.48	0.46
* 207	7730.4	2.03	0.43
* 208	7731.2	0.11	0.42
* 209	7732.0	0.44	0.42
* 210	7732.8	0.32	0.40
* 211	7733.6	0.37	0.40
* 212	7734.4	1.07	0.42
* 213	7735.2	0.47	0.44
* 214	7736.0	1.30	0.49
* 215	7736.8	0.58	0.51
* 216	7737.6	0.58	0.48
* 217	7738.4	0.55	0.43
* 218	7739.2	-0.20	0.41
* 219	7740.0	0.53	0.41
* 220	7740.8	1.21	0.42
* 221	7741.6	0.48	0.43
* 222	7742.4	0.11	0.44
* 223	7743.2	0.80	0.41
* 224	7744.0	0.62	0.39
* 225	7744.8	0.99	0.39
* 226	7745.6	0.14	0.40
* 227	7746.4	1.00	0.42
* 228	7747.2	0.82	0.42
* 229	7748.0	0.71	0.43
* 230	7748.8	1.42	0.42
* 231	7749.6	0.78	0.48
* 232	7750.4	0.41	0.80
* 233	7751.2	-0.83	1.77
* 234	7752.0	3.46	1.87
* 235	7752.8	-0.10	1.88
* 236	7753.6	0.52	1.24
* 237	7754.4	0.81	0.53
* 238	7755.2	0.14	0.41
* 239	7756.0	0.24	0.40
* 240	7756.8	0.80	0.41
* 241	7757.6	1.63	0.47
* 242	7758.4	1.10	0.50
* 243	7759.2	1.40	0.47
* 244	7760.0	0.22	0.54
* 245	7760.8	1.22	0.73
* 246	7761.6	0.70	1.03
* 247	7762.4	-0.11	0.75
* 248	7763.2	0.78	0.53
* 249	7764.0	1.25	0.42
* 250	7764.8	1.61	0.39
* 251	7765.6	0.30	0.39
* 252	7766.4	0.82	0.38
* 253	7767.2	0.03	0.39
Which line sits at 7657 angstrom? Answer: [S II]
